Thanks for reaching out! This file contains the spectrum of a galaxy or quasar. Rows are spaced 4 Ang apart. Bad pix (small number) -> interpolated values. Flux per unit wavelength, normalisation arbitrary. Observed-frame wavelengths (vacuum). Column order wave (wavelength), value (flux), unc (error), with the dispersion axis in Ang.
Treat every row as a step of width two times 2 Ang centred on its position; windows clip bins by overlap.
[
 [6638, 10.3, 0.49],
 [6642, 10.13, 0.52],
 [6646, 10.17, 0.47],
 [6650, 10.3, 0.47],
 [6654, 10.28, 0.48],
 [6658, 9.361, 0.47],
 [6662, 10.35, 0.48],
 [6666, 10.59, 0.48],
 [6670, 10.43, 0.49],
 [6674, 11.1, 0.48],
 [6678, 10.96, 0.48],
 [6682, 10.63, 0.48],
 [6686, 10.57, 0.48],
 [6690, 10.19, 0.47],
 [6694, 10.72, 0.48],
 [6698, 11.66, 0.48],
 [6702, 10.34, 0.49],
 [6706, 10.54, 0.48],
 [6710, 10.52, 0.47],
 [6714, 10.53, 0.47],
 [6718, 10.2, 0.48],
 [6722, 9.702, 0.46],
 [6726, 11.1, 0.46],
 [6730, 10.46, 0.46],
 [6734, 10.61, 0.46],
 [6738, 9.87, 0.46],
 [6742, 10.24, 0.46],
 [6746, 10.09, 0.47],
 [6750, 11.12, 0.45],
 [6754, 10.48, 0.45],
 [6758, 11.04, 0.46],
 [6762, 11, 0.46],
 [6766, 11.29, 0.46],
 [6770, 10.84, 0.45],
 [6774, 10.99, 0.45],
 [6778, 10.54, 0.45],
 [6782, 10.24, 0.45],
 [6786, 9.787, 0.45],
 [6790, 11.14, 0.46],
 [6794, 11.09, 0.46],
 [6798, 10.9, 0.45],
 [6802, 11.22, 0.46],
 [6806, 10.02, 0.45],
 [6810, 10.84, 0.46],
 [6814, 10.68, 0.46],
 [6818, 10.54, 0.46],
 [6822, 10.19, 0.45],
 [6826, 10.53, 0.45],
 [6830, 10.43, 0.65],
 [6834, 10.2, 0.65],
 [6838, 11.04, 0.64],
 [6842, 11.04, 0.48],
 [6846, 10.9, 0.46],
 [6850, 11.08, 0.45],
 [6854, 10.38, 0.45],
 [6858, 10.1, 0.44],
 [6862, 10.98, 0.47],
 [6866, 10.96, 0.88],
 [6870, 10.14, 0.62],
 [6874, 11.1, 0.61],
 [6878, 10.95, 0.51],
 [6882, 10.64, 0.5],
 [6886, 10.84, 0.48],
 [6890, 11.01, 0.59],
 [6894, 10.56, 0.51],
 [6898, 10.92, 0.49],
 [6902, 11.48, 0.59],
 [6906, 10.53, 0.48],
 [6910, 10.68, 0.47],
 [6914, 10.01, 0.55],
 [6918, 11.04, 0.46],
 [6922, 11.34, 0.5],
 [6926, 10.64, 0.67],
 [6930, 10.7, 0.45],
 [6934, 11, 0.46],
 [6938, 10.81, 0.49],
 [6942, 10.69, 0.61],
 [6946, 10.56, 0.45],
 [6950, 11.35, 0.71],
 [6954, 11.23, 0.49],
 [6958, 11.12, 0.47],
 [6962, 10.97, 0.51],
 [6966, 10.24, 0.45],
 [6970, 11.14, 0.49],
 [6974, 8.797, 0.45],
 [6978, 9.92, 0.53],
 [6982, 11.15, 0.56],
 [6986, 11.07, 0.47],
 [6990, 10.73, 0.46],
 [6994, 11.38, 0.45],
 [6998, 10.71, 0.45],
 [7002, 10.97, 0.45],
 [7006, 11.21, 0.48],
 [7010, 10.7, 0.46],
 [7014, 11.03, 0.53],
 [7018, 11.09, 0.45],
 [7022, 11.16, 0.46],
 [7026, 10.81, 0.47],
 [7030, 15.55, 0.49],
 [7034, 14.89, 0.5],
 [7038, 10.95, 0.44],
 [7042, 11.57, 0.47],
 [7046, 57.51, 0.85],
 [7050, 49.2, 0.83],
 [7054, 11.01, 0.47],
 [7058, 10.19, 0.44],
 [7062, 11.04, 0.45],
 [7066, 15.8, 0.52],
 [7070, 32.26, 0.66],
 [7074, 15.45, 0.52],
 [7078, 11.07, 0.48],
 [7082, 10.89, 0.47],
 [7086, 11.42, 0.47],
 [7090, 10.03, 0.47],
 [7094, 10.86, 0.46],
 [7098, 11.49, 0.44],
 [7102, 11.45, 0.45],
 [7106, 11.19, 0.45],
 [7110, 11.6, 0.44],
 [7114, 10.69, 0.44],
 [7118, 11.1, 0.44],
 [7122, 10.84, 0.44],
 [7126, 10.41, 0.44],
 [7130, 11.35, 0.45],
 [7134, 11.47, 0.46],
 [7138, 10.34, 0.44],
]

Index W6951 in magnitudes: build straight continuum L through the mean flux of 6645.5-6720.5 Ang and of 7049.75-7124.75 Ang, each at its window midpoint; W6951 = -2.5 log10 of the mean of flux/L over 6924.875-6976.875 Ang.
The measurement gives 0.18 mag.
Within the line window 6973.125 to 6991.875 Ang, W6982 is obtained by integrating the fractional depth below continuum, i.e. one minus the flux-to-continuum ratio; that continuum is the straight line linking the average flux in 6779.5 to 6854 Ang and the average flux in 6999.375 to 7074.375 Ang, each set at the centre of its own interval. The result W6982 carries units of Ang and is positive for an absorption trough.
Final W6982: 6.4 Ang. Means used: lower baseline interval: 10.7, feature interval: 10.4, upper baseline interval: 17.5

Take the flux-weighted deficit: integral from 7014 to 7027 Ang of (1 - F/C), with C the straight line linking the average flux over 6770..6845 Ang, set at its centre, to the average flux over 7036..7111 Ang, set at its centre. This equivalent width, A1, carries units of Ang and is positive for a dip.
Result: 3.96 Ang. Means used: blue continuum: 10.6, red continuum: 17.2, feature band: 11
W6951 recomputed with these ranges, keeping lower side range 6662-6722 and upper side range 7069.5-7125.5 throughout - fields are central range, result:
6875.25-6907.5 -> 0.054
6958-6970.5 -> 0.091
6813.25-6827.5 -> 0.067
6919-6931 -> 0.063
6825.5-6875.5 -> 0.057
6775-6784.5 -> 0.055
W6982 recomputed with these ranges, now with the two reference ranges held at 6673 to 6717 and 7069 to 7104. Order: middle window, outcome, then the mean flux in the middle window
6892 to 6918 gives 3.0 Ang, 10.7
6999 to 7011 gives 1.7 Ang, 11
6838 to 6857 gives 1.4 Ang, 10.8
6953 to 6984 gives 4.9 Ang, 10.5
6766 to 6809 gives 2.3 Ang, 10.7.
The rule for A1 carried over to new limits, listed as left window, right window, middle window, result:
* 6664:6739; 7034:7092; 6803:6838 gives 7.5 Ang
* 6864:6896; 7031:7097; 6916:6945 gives 4.4 Ang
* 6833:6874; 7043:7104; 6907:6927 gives 3.4 Ang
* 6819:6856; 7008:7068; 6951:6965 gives 3.5 Ang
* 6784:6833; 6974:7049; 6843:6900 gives 4.9 Ang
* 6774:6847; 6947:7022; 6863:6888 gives -0.2 Ang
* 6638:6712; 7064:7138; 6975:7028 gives 5.6 Ang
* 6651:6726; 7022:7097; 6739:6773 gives 3.0 Ang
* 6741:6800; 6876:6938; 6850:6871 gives 0.4 Ang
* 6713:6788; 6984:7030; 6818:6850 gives 0.3 Ang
